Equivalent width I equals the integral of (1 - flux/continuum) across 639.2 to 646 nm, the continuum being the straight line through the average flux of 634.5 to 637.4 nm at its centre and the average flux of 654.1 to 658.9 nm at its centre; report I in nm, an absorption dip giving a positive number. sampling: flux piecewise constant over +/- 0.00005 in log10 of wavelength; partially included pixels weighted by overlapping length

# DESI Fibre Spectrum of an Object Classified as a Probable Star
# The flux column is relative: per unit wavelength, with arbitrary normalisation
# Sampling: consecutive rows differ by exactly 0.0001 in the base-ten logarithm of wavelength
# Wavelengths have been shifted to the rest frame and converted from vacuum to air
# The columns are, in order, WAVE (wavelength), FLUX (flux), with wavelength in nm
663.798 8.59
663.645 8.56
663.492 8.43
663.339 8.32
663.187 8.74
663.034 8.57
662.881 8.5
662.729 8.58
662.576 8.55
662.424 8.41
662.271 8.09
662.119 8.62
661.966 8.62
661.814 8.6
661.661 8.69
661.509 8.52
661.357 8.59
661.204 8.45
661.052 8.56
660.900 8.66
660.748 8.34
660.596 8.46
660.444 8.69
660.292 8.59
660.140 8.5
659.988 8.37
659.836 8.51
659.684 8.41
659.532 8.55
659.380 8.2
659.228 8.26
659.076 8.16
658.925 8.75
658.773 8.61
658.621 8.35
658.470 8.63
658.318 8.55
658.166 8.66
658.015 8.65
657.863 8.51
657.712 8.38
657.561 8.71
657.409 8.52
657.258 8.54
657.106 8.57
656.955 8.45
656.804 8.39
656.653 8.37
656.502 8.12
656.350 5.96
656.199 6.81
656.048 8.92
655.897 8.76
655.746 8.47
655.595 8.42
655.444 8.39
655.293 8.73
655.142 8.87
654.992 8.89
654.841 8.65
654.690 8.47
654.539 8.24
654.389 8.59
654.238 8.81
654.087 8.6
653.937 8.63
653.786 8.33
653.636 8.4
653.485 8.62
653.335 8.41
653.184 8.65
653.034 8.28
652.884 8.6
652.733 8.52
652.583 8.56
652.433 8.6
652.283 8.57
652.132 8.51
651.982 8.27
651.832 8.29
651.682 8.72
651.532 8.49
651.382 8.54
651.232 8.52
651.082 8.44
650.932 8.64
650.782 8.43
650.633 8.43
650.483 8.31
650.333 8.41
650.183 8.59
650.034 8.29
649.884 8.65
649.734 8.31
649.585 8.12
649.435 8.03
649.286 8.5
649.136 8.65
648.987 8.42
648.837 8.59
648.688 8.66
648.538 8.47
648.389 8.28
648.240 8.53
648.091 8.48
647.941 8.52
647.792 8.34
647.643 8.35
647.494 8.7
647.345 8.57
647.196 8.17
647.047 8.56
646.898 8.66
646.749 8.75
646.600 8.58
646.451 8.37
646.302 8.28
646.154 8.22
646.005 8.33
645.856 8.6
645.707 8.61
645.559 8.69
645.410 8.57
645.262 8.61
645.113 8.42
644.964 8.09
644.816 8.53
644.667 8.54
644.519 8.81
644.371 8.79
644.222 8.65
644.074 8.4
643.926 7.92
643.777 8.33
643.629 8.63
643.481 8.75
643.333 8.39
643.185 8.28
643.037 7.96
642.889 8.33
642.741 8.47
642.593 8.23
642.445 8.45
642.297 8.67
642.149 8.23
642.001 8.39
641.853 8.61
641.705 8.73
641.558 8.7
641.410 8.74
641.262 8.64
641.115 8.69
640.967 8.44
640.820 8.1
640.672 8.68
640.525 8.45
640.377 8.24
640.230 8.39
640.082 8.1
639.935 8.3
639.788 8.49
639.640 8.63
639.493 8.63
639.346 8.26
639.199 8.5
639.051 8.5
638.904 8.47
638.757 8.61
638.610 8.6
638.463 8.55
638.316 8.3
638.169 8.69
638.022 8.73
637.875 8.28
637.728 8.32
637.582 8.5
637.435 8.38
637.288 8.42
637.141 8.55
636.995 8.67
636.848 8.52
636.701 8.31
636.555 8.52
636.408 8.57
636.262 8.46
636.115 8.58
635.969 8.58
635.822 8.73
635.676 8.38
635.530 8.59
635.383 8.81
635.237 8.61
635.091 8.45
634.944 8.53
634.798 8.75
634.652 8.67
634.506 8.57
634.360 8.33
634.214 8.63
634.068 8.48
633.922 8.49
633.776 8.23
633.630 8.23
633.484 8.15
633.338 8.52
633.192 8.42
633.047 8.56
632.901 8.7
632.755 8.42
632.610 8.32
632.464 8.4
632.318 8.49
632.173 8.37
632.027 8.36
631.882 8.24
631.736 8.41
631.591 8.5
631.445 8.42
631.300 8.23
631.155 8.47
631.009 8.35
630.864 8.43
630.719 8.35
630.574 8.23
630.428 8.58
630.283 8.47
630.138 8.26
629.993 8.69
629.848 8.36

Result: 0.04 nm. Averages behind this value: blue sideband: 8.56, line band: 8.47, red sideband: 8.42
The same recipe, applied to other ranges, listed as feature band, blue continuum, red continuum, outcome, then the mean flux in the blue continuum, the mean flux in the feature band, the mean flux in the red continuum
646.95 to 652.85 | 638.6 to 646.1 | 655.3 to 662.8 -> -0.01 nm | 8.47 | 8.46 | 8.42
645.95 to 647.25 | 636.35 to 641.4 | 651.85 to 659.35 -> 0.00 nm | 8.47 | 8.44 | 8.44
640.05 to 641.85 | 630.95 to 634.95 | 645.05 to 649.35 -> -0.01 nm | 8.44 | 8.51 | 8.5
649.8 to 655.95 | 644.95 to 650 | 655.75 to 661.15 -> -0.07 nm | 8.46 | 8.53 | 8.39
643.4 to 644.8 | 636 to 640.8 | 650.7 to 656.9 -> -0.01 nm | 8.47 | 8.53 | 8.43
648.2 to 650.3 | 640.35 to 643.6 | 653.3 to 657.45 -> 0.00 nm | 8.47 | 8.43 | 8.39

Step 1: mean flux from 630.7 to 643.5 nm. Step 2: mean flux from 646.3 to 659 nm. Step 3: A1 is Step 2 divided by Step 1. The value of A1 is 1.0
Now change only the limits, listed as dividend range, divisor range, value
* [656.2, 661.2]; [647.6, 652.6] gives 0.99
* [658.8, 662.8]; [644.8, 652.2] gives 1.00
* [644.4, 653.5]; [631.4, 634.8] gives 1.01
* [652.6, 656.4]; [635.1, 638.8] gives 0.99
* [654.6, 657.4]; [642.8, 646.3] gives 0.98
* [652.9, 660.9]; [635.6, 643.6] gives 1.00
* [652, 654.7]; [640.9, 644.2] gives 1.01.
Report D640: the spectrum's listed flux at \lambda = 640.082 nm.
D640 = 8.1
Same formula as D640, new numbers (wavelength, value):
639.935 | 8.3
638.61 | 8.6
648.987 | 8.42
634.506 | 8.57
